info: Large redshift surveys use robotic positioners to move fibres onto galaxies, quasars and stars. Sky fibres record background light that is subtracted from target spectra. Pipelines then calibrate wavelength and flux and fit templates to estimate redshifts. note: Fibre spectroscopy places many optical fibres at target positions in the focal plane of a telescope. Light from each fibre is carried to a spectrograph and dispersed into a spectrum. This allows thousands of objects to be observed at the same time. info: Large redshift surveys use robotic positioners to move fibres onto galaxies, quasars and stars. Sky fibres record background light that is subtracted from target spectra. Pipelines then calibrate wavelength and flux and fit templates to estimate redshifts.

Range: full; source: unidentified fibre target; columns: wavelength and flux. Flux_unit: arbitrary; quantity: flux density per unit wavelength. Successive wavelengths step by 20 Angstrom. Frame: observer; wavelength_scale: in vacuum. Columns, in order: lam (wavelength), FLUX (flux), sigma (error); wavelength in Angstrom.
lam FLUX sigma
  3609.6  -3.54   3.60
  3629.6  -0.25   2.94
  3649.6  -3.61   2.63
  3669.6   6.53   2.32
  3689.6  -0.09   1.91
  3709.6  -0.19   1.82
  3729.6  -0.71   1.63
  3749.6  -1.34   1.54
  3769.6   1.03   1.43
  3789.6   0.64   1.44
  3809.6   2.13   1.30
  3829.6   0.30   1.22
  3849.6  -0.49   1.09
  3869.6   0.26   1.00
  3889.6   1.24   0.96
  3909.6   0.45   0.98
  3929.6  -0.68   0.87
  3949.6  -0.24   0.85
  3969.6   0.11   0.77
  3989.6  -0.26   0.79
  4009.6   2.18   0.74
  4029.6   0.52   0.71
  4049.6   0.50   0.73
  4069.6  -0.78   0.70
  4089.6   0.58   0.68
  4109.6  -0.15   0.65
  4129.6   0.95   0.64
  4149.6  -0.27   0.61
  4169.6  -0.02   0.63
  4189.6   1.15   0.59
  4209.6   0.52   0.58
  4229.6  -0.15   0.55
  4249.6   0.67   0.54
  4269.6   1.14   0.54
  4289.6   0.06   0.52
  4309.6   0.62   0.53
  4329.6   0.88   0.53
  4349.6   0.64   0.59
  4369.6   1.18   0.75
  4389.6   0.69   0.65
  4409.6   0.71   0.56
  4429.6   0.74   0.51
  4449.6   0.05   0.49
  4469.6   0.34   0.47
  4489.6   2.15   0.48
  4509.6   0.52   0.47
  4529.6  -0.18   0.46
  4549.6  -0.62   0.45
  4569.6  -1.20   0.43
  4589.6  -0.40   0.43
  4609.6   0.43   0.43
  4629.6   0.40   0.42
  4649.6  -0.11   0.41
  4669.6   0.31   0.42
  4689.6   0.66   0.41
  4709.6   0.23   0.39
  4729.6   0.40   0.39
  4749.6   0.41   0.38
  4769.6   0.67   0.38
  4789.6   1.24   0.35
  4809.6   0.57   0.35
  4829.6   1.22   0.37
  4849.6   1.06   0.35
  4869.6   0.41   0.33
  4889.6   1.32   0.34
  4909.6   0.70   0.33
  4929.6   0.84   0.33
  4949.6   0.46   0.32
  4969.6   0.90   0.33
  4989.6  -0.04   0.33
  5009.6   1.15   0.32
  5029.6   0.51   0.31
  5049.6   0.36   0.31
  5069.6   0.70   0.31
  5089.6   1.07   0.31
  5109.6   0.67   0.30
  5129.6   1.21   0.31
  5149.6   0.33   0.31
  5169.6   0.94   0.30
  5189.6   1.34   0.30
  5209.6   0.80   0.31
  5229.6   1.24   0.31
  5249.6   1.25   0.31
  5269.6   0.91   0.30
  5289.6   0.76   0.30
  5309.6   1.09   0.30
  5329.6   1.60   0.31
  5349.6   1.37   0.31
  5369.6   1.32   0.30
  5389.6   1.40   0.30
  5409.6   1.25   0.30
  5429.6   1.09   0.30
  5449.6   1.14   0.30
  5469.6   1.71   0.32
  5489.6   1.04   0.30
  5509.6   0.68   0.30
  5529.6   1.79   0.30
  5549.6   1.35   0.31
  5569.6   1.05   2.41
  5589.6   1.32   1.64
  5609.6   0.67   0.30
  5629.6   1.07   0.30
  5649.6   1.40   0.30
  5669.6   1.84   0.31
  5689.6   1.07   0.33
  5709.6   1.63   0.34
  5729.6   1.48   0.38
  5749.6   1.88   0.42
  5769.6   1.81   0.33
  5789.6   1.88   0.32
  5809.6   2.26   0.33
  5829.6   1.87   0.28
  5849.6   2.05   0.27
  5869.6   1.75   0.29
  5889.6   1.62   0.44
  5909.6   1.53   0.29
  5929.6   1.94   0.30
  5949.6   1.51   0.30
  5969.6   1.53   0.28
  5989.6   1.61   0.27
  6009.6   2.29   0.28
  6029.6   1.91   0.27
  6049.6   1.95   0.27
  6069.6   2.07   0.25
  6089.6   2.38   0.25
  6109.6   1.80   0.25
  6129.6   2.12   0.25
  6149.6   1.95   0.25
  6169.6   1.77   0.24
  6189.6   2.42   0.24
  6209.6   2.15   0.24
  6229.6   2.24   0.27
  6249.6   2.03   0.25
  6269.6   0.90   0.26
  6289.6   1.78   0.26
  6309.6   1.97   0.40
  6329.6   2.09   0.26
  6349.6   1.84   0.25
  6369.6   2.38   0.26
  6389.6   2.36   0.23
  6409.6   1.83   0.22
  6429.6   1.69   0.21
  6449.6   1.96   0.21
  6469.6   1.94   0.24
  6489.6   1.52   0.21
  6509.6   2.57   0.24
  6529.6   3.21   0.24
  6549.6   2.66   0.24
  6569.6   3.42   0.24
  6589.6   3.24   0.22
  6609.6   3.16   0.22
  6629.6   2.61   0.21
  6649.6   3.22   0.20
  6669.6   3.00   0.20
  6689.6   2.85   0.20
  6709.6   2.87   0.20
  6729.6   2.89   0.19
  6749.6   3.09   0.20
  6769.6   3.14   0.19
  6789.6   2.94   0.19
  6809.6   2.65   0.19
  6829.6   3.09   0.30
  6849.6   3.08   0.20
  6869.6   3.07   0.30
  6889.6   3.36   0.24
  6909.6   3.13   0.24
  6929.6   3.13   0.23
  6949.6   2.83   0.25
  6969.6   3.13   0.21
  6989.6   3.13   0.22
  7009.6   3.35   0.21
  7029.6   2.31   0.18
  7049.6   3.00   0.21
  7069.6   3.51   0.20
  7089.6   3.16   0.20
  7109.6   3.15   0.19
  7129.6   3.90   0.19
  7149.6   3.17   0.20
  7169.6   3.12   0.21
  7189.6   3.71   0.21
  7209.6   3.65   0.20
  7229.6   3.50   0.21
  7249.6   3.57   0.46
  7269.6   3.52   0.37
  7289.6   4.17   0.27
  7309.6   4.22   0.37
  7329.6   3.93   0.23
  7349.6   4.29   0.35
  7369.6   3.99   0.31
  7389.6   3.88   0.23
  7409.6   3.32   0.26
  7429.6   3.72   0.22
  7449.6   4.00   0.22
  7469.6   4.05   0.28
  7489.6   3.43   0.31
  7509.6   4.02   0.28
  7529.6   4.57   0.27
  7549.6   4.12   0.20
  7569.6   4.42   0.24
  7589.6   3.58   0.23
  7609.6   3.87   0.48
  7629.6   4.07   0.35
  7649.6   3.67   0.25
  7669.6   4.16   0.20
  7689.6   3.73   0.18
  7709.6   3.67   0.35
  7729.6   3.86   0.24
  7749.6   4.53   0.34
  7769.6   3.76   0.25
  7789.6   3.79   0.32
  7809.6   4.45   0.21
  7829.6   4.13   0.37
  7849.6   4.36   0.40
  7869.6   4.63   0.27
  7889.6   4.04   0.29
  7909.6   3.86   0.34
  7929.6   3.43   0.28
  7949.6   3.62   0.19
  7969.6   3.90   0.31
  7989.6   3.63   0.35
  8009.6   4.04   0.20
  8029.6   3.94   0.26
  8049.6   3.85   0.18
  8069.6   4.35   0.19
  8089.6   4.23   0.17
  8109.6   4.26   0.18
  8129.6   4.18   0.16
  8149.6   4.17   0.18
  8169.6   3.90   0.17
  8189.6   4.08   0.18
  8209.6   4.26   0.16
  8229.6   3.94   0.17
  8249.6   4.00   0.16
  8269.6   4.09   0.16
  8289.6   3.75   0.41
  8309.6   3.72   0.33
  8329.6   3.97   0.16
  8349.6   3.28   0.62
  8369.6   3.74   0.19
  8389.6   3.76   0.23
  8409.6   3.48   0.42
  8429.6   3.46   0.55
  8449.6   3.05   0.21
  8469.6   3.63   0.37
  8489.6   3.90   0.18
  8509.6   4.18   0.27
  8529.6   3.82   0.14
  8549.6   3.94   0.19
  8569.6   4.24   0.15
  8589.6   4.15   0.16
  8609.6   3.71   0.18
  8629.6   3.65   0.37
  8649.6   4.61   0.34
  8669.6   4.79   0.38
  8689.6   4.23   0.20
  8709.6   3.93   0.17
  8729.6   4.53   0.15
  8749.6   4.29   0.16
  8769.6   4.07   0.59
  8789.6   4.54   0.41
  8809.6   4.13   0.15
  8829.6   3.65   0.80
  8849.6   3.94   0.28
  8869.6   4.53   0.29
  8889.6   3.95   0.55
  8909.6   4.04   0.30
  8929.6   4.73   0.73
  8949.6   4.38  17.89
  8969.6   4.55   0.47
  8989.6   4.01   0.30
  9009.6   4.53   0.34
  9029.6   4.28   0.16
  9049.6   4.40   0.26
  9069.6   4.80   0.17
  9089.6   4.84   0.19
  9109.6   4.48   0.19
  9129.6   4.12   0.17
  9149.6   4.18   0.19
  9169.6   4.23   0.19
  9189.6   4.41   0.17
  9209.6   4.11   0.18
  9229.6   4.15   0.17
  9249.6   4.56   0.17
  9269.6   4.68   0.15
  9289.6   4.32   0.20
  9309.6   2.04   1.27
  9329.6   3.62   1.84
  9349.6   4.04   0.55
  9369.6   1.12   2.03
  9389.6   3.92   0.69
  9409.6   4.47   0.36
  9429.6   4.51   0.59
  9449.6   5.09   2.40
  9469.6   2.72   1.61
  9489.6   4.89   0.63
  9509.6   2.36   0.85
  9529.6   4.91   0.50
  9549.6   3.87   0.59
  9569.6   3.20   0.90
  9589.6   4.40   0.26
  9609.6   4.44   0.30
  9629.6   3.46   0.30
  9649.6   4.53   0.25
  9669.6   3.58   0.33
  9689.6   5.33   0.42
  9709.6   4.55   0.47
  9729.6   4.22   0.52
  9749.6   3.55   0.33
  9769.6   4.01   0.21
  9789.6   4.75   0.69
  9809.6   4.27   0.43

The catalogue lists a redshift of 0.634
